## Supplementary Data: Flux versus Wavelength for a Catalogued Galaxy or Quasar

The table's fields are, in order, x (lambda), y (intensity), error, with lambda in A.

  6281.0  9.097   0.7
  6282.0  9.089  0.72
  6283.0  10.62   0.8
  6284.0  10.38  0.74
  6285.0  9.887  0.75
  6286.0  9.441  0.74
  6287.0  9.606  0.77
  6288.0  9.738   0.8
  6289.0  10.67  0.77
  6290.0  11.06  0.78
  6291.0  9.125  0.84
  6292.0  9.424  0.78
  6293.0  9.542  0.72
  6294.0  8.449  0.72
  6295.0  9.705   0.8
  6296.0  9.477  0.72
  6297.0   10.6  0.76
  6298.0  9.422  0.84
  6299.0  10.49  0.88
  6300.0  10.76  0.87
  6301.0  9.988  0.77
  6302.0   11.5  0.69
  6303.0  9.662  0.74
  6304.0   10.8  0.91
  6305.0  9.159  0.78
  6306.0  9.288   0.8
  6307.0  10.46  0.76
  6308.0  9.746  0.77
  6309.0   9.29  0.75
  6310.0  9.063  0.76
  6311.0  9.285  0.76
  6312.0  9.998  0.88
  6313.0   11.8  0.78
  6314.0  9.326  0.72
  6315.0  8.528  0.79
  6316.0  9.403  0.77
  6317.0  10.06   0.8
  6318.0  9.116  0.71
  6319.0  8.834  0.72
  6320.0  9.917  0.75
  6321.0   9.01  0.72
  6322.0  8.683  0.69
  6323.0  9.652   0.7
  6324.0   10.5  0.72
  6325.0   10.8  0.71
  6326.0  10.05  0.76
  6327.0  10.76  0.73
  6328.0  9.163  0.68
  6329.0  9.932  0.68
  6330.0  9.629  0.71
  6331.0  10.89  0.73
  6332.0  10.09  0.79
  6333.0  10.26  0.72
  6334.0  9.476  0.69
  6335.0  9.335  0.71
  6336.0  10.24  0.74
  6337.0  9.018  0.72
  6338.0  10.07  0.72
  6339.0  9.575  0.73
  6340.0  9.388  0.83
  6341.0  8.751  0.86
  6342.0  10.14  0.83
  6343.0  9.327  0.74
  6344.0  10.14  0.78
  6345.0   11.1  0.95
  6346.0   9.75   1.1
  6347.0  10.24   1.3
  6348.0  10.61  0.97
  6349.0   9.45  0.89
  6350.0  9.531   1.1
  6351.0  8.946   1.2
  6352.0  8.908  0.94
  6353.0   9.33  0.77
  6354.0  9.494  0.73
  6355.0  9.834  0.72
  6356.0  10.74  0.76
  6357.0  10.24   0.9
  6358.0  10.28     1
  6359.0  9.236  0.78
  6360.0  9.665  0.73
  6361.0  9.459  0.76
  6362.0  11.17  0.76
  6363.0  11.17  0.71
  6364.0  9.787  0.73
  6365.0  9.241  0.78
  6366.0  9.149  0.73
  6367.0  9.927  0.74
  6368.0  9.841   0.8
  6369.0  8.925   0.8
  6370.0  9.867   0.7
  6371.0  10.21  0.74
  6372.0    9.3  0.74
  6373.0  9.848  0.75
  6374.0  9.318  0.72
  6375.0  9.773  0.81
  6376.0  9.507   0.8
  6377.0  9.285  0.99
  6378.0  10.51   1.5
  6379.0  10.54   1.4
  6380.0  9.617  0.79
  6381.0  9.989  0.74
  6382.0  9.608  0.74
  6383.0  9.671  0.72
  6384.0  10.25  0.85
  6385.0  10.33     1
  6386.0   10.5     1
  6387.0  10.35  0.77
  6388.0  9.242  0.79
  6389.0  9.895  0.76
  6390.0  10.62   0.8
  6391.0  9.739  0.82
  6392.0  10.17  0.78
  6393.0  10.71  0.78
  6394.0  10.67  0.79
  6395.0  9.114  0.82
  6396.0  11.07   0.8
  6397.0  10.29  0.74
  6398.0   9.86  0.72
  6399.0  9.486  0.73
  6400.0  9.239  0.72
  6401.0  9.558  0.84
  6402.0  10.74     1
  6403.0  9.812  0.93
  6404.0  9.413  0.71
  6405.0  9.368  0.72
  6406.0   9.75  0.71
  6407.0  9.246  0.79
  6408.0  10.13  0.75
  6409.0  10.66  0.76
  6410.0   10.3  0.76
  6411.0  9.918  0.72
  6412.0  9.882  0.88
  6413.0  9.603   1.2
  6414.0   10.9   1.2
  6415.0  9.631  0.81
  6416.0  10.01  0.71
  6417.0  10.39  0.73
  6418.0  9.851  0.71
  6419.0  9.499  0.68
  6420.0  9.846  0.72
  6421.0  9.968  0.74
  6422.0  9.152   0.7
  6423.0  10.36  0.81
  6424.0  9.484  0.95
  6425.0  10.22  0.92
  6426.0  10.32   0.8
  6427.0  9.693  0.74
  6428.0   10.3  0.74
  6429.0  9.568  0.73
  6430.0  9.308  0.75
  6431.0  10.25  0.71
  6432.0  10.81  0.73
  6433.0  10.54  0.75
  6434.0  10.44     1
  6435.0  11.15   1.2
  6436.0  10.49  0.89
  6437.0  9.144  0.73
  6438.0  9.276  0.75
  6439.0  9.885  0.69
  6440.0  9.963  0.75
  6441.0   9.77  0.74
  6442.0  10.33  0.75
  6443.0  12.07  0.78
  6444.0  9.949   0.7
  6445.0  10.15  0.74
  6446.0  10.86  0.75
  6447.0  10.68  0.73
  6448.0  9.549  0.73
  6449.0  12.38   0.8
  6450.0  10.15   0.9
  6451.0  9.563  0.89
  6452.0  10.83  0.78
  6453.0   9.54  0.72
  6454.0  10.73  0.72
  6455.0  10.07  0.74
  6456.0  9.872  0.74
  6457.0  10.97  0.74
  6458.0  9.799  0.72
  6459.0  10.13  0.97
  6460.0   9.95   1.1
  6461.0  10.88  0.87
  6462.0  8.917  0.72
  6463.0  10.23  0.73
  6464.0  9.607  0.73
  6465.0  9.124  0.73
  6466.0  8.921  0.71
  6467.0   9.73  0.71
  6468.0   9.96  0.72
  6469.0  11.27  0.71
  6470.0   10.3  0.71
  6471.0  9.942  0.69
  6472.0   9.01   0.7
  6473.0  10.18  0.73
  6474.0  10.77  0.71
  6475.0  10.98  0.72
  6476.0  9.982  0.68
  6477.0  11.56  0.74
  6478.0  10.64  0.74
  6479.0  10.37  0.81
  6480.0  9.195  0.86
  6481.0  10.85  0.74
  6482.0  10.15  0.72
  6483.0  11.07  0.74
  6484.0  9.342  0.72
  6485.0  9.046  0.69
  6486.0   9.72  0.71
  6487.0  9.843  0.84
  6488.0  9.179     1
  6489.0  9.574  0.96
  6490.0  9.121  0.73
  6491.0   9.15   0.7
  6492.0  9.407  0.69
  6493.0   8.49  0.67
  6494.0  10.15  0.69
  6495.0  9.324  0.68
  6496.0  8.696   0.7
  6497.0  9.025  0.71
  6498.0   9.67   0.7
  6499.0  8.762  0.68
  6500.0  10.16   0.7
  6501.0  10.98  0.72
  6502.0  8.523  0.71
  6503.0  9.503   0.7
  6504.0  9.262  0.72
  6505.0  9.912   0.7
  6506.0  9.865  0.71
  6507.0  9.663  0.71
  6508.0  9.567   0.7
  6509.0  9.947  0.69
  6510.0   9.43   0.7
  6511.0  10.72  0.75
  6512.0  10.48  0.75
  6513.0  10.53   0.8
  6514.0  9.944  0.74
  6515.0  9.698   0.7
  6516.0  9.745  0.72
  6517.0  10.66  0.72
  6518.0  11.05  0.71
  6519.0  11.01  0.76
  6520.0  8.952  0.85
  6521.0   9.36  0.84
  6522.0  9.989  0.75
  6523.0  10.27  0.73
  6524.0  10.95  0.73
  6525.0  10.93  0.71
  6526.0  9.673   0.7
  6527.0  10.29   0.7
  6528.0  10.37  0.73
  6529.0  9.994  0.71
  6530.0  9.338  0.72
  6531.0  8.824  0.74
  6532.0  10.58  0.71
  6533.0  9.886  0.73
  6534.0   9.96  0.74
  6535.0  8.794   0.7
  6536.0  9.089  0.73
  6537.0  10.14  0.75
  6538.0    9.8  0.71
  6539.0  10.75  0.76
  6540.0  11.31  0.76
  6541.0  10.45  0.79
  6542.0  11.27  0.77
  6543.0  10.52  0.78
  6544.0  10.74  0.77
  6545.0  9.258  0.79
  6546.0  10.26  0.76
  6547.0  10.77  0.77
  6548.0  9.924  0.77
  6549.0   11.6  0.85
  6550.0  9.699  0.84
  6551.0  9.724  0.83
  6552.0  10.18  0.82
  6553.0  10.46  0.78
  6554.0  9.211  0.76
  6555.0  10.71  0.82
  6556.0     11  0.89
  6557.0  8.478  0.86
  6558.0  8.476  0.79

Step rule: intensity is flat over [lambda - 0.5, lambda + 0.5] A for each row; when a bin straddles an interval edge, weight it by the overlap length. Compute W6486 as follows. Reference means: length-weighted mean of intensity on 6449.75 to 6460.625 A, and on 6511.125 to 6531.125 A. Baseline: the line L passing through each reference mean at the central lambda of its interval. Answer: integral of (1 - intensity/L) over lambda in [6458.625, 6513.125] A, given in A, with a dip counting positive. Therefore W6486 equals 1.7 A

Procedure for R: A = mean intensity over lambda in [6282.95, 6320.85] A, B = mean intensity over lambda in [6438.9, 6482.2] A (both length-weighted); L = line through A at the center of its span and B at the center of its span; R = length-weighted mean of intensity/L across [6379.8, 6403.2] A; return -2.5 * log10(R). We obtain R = 0.00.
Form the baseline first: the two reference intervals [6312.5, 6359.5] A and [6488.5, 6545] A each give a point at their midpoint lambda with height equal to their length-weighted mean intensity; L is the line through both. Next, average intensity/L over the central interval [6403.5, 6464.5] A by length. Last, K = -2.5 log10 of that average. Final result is -0.03 mag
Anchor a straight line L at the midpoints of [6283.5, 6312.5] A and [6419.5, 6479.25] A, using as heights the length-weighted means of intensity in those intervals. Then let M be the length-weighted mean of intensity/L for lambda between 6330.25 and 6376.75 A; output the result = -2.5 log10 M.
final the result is 0.02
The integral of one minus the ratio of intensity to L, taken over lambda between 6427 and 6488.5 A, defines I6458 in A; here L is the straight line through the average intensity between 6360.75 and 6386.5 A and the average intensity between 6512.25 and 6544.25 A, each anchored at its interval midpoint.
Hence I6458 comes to -0.7 A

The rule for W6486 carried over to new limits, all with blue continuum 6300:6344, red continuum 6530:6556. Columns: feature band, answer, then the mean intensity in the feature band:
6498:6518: 0.42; 9.89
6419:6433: 0.01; 9.95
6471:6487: -0.20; 10.2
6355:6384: 0.01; 9.86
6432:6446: -0.43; 10.3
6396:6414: 0.04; 9.9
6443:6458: -0.62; 10.4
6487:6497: 0.81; 9.25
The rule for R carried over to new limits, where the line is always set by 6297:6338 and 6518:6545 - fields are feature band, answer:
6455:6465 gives 0.00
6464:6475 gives 0.01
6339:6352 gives 0.02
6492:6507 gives 0.07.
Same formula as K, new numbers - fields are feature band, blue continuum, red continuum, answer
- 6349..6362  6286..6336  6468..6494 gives 0.02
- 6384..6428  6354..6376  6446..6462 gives 0.01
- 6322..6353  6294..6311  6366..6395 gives 0.01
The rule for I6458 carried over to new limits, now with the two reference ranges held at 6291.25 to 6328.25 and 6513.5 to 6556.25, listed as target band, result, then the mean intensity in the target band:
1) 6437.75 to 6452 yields -0.5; 10.4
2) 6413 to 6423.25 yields 0.0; 9.93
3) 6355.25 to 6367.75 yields -0.2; 10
